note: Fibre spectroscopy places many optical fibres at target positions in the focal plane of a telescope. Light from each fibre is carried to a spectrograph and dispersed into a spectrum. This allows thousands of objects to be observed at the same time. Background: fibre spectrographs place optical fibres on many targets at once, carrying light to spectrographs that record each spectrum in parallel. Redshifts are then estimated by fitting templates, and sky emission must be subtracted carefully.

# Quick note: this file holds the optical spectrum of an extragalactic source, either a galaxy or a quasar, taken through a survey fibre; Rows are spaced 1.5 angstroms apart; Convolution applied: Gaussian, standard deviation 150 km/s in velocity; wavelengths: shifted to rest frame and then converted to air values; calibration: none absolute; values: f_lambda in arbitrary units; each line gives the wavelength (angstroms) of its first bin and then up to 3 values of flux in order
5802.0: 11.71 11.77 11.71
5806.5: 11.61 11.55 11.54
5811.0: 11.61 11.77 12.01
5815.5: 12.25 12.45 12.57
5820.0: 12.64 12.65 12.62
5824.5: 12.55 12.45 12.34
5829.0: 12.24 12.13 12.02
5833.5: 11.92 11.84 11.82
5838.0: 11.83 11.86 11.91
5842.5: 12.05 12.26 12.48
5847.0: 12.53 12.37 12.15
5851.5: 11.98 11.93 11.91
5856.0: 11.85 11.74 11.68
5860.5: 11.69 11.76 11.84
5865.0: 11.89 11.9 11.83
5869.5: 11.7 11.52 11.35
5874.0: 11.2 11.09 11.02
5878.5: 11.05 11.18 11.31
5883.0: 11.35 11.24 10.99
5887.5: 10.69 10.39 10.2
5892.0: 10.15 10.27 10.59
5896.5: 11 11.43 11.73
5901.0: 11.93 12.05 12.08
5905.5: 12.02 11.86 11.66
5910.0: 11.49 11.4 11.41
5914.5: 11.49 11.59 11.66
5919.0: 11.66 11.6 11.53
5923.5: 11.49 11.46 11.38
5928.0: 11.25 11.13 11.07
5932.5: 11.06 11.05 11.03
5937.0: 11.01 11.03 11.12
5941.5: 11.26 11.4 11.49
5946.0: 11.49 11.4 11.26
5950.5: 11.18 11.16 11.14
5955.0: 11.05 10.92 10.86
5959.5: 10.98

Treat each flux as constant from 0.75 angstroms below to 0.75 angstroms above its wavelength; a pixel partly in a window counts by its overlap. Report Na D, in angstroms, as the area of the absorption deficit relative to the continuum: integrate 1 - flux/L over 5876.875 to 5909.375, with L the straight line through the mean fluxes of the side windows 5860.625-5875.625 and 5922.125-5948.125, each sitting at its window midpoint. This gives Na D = 0.8 angstroms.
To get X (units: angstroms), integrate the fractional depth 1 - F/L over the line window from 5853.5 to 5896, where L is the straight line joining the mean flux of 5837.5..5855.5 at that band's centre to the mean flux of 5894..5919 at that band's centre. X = 2.13 angstroms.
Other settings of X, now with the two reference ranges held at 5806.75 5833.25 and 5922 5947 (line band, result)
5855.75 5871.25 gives 0.1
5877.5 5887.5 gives 0.4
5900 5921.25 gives -0.5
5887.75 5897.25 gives 0.9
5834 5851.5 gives -0.1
